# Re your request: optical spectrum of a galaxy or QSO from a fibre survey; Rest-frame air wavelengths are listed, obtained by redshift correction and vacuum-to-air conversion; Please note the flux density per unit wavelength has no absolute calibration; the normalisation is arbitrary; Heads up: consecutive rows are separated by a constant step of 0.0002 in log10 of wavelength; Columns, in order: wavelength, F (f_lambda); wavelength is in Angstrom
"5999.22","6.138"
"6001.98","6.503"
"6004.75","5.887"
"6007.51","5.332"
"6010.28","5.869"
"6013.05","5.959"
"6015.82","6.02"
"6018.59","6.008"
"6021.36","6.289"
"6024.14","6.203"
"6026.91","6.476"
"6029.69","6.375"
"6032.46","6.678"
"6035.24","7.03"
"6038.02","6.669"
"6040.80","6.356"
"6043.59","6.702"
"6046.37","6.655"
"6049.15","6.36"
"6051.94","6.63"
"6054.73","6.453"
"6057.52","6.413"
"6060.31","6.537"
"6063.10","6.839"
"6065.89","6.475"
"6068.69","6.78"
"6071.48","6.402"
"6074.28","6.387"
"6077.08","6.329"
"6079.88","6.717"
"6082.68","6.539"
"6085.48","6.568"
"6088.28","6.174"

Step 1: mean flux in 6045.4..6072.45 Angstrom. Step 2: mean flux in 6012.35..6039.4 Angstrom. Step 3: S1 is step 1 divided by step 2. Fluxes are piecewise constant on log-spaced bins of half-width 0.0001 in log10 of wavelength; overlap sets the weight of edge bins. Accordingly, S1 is 1.0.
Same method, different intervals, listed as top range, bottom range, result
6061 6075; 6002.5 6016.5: 1.13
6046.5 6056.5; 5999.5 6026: 1.08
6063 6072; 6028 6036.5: 0.99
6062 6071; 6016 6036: 1.04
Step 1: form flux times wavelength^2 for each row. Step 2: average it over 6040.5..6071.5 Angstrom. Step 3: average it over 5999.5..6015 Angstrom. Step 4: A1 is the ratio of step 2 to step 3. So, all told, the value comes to 1.12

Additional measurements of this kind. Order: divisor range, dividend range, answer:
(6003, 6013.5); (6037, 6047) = 1.15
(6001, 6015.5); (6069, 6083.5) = 1.13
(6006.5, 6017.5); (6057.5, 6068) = 1.15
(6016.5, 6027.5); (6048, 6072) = 1.07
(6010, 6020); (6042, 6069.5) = 1.12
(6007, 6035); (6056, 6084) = 1.07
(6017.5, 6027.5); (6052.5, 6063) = 1.06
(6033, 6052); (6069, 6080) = 0.98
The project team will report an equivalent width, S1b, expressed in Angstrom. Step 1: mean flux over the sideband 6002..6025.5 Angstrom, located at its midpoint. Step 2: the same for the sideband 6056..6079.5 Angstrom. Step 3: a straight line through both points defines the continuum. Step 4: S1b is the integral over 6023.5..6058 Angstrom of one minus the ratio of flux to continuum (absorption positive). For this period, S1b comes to -1.6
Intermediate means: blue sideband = 5.98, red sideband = 6.53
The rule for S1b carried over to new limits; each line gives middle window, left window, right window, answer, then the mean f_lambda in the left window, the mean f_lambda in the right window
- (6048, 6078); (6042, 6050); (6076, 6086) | 0.2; 6.58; 6.54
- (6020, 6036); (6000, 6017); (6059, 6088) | -1.0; 5.93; 6.54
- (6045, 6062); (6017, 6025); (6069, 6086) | -0.4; 6.16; 6.51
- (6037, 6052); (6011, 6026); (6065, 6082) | -0.6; 6.1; 6.51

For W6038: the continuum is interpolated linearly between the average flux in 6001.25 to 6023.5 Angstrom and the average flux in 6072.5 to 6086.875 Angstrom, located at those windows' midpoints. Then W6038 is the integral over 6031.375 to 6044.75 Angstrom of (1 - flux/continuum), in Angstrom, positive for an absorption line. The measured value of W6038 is -1.1 Angstrom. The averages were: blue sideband 5.97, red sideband 6.5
